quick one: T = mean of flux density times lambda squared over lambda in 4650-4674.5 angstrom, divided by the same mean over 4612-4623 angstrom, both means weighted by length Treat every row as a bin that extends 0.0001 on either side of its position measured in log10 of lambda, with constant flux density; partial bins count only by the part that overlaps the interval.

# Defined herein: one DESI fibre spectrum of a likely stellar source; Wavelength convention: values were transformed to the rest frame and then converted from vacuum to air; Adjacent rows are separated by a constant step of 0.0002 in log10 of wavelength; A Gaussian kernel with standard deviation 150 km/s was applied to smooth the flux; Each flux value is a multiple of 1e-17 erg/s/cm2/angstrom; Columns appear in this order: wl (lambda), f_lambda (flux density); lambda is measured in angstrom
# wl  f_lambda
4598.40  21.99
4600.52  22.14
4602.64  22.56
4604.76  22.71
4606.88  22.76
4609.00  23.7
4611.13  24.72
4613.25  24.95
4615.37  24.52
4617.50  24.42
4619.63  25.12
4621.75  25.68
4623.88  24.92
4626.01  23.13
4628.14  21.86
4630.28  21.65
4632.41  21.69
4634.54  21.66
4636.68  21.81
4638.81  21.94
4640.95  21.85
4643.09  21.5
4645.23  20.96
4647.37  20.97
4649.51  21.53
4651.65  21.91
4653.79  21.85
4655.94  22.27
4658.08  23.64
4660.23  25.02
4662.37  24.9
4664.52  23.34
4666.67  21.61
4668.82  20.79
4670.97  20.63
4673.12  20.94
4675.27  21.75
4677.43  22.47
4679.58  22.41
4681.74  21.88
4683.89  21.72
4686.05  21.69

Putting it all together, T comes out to 0.9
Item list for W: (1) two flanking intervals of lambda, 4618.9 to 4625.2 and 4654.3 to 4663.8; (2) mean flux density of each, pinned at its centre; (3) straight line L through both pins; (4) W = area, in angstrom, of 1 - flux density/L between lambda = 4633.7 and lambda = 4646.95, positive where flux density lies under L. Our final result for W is 1.6 angstrom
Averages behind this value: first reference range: 25.2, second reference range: 23.8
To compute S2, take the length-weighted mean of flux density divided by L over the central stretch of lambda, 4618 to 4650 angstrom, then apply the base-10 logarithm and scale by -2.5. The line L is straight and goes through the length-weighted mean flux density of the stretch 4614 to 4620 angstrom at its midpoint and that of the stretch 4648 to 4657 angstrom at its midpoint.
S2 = 0.04 mag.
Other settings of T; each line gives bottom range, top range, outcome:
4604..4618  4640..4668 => 0.95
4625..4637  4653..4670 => 1.06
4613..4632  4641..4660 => 0.93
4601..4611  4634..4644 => 0.96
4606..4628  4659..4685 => 0.94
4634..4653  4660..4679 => 1.04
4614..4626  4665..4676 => 0.88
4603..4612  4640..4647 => 0.93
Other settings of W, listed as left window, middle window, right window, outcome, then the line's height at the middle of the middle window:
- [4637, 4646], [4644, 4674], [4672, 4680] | -0.6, 21.7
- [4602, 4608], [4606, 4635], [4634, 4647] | -1.9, 22.2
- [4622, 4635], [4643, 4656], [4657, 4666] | 1.1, 23.6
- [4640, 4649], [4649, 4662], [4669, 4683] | -0.9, 21.4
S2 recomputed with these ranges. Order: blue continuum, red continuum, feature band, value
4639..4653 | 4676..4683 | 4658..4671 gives -0.052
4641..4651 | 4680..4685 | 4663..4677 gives 0.002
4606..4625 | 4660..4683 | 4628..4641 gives 0.096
